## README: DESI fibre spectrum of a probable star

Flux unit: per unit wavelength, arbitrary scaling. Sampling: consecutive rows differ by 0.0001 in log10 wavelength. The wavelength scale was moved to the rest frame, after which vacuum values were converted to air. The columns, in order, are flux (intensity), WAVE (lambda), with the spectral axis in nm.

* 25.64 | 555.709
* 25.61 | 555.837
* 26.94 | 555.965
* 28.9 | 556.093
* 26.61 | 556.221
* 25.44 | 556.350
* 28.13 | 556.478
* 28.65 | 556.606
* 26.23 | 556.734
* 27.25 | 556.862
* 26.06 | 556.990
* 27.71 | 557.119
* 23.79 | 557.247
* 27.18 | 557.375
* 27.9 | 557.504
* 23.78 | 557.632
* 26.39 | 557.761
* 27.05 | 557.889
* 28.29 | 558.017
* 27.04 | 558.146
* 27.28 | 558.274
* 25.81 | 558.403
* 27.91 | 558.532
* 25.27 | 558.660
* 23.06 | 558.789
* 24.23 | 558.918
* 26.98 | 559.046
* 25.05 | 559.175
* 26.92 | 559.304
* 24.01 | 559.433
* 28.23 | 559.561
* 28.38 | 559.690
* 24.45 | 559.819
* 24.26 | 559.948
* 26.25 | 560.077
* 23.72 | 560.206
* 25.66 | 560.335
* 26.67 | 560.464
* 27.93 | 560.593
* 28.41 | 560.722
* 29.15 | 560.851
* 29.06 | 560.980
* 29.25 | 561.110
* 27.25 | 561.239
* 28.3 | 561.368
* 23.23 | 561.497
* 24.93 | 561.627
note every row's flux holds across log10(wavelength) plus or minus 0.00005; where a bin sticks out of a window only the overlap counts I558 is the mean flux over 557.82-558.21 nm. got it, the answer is 27.5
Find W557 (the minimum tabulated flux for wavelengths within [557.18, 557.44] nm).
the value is 23.79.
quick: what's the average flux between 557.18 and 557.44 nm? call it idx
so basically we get 25.5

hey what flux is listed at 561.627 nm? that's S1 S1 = 24.93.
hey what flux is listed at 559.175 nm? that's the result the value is 25.05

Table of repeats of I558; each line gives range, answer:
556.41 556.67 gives 28.4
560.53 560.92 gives 28.5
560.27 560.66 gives 26.8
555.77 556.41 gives 26.7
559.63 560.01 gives 25.7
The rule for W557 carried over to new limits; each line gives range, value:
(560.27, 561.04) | 25.66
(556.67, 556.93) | 26.23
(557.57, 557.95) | 23.78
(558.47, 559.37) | 23.06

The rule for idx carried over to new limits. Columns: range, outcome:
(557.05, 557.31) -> 25.7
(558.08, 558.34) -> 27.1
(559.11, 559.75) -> 26.5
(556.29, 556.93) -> 27.2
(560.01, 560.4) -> 25.2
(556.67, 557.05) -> 26.6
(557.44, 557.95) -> 26.3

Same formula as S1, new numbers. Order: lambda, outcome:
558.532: 27.91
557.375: 27.18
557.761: 26.39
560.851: 29.15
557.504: 27.9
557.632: 23.78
